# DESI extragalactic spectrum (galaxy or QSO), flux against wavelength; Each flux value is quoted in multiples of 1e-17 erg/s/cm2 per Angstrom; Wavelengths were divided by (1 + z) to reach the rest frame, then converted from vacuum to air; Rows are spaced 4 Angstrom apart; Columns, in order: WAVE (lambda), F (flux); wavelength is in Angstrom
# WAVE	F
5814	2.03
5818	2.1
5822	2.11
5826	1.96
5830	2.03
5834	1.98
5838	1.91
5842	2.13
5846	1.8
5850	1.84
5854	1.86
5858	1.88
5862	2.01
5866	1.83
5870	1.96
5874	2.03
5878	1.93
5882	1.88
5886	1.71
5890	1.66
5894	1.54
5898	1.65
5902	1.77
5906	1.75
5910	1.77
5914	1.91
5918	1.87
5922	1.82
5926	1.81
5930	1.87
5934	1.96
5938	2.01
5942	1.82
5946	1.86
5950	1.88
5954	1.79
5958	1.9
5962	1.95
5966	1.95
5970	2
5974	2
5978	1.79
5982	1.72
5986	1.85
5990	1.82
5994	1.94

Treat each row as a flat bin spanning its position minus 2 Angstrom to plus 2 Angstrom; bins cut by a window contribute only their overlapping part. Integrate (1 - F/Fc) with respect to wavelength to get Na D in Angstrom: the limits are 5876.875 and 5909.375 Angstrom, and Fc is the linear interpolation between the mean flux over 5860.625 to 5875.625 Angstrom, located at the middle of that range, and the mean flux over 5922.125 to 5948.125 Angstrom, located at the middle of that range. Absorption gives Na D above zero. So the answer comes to 3.3 Angstrom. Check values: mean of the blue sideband 1.95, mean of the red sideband 1.88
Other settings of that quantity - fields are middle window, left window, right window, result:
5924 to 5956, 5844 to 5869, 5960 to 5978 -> 1.0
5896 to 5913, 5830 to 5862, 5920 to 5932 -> 1.0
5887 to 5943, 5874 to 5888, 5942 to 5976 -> 2.6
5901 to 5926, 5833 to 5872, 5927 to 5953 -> 1.1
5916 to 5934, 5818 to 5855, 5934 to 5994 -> 0.5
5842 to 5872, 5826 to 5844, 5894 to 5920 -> 0.5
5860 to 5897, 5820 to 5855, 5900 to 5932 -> 1.1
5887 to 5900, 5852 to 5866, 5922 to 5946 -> 1.9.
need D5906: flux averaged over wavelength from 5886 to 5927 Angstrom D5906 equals 1.75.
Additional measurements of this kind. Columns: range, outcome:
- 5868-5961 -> 1.83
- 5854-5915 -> 1.82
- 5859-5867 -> 1.93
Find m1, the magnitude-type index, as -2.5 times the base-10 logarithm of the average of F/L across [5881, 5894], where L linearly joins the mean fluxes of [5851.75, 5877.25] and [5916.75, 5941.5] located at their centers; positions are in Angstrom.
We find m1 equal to 0.12 mag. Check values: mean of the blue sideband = 1.93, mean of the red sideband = 1.89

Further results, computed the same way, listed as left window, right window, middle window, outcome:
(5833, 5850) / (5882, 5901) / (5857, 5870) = -0.055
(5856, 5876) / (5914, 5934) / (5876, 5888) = 0.046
